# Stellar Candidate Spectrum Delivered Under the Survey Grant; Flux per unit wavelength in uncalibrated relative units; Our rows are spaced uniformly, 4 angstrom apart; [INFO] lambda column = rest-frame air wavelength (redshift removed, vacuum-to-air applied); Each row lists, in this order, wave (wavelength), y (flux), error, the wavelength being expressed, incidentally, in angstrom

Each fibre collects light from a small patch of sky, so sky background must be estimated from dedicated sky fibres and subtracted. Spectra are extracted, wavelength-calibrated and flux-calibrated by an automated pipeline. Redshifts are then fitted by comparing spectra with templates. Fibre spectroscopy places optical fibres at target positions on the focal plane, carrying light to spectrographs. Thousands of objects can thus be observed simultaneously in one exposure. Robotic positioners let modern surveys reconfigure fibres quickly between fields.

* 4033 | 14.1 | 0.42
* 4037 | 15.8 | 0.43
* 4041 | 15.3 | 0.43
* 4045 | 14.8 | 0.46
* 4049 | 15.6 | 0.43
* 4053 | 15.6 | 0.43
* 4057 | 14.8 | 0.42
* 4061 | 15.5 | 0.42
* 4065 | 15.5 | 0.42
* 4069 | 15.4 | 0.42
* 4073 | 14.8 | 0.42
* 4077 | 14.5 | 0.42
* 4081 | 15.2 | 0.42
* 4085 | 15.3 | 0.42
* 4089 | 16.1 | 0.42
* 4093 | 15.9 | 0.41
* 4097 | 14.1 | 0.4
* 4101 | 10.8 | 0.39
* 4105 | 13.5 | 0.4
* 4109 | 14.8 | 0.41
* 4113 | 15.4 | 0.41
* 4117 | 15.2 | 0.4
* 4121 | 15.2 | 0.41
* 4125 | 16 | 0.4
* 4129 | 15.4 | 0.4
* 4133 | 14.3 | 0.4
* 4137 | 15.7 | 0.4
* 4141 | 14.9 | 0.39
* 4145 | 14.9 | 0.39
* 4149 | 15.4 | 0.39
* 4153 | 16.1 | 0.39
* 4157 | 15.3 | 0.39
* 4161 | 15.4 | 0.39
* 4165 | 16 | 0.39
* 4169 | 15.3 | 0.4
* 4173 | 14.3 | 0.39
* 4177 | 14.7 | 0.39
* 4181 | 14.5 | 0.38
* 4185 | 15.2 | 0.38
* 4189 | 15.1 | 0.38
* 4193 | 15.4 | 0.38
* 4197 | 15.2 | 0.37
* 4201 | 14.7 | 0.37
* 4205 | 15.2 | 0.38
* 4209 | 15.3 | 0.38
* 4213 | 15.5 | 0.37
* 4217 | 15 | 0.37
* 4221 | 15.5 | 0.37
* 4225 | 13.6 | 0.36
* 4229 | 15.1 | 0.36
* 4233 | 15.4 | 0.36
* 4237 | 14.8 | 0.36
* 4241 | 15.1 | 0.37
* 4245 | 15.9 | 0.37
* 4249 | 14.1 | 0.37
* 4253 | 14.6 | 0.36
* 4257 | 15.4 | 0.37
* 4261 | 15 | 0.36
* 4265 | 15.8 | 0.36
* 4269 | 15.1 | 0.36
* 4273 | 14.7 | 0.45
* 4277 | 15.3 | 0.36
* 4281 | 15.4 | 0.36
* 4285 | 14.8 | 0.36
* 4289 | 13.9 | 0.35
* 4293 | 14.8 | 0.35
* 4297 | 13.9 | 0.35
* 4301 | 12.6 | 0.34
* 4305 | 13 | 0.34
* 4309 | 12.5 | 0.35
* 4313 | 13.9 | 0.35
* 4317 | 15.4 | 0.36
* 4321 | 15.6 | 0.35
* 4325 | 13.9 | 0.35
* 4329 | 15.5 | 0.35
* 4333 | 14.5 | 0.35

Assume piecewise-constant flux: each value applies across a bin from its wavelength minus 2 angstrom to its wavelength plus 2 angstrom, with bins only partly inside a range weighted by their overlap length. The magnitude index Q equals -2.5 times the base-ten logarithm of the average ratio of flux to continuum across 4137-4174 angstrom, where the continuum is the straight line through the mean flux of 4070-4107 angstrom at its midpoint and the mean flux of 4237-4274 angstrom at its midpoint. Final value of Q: -0.04 mag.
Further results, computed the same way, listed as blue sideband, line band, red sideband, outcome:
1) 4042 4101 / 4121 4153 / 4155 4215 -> -0.01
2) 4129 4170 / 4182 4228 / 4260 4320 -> -0.01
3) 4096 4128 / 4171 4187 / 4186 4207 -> 0.02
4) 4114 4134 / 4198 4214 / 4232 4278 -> 0.00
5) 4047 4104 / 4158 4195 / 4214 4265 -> -0.01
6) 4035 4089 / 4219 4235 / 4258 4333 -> -0.01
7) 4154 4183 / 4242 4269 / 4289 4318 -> -0.07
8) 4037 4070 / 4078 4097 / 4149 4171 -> 0.00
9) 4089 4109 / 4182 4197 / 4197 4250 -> -0.03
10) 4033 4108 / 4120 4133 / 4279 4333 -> -0.05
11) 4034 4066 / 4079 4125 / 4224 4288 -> 0.04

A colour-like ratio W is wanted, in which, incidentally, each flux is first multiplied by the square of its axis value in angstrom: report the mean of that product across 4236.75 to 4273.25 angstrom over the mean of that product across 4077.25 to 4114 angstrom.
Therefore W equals 1.1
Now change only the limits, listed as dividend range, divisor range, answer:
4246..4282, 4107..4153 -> 1.05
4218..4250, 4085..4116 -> 1.10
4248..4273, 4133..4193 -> 1.04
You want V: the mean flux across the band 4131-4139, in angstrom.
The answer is 15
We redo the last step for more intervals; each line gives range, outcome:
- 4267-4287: 15.1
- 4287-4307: 13.6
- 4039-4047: 15.1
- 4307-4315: 13.2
